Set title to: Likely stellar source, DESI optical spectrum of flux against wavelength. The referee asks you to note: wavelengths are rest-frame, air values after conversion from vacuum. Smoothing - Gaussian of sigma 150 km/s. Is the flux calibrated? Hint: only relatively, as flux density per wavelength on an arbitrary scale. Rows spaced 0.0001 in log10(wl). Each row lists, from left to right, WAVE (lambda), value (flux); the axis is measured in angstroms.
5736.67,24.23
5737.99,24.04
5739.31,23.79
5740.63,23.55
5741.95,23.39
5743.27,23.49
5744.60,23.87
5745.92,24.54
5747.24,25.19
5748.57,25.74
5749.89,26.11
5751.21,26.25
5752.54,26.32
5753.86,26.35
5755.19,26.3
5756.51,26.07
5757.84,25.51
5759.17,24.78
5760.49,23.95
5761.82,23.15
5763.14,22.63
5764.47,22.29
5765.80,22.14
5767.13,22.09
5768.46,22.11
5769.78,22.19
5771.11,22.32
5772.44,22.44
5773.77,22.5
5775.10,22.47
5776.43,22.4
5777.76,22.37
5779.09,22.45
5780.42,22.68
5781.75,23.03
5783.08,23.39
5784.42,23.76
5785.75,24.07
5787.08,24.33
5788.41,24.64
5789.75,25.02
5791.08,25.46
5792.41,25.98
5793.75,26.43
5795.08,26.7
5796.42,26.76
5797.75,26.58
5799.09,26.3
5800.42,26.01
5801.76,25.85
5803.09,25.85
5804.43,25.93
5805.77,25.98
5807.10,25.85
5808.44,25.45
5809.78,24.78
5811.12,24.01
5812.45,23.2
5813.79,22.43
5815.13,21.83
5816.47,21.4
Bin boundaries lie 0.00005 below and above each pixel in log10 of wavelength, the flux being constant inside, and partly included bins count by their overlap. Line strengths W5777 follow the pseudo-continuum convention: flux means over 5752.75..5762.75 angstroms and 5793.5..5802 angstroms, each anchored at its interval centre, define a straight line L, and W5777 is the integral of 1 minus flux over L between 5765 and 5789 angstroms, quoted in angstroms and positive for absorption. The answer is 2.7 angstroms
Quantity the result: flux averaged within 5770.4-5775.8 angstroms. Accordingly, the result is 22.4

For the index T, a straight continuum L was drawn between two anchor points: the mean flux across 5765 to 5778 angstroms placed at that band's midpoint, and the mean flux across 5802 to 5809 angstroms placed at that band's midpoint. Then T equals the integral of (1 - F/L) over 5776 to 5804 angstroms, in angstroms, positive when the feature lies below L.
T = -0.6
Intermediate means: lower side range 22.3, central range 24.8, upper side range 25.8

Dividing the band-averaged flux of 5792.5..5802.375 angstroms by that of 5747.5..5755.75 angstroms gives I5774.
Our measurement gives 1.0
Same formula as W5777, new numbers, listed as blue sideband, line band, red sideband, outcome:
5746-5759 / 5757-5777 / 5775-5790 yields 1.4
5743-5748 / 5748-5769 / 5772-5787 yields -0.6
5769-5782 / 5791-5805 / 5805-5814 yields -1.3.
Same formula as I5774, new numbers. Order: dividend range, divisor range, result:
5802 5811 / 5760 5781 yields 1.14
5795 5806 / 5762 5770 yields 1.17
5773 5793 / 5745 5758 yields 0.92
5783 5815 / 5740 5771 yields 1.04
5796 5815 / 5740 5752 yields 1.02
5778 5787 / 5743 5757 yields 0.91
